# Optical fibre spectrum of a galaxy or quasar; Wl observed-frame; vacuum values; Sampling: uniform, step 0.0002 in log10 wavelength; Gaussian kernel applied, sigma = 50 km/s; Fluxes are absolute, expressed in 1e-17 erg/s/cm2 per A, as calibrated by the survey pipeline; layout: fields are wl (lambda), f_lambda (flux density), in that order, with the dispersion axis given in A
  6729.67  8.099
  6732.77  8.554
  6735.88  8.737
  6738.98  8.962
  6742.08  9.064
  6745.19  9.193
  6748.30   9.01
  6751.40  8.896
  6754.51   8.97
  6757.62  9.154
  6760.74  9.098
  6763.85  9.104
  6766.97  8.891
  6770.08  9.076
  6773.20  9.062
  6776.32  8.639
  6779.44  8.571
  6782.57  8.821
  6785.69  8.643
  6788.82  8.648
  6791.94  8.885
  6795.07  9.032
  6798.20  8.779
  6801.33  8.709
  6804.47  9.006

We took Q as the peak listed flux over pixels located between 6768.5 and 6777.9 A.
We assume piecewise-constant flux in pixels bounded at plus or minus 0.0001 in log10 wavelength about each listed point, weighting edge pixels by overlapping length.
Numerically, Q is 9.076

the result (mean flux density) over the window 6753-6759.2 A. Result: 9.05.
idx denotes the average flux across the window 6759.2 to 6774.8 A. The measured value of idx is 9.05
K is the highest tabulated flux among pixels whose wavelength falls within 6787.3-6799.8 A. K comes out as 9.032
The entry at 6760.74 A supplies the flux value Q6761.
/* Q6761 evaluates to 9.098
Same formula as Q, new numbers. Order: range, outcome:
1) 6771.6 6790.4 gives 9.062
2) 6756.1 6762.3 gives 9.154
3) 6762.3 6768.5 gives 9.104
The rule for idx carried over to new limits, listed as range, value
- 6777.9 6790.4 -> 8.67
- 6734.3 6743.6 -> 8.92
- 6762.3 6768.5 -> 8.99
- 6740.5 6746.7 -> 9.13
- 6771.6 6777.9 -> 8.85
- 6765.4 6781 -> 8.85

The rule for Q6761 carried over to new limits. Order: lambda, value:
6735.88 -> 8.737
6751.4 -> 8.896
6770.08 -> 9.076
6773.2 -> 9.062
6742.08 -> 9.064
